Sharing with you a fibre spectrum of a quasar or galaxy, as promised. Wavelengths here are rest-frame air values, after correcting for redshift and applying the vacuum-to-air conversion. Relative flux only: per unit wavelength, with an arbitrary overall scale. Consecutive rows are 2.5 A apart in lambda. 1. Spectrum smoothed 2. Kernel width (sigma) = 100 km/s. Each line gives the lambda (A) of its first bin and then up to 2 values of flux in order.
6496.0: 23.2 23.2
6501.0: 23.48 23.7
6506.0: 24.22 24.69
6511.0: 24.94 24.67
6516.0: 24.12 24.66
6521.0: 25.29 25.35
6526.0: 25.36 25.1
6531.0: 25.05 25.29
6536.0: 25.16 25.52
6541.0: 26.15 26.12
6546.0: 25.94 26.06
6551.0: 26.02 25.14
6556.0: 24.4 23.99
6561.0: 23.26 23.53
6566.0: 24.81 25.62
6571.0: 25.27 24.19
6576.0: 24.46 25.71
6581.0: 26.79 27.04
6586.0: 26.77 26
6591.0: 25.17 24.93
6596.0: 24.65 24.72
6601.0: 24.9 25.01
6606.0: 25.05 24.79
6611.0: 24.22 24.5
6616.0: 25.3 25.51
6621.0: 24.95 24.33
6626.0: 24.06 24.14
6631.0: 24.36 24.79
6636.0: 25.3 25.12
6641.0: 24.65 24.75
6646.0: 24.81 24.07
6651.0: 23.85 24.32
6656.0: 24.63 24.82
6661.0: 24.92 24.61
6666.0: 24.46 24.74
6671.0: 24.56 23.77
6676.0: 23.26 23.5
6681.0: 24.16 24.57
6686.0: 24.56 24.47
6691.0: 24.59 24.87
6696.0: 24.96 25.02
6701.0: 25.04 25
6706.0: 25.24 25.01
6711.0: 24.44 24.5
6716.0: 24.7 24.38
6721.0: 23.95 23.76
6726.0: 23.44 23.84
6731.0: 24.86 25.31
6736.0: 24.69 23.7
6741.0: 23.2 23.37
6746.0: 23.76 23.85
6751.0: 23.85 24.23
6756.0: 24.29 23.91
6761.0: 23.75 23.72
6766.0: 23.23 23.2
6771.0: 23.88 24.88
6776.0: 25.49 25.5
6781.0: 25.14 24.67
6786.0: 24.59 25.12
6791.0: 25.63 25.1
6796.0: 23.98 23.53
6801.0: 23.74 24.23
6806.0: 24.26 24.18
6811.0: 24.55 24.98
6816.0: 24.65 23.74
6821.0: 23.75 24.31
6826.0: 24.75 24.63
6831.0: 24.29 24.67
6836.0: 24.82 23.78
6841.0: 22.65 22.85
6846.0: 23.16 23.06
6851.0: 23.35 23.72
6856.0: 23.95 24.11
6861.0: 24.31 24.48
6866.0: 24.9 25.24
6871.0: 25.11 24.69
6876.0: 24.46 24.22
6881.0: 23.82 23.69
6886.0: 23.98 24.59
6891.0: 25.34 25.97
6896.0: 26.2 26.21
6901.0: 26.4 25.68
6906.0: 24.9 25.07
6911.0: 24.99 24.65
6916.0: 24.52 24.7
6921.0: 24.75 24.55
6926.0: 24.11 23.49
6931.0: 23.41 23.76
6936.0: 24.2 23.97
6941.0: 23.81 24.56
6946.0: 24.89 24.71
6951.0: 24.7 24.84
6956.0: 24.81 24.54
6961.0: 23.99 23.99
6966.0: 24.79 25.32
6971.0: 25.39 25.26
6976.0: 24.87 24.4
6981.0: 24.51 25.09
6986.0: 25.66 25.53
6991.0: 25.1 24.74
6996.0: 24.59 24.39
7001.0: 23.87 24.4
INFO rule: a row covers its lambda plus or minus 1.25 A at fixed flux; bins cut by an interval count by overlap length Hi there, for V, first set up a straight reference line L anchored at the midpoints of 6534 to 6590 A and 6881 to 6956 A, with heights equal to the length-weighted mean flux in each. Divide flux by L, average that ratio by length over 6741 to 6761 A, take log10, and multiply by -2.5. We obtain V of 0.05 mag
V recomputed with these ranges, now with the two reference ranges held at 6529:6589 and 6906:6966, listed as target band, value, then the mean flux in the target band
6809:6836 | 0.01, 24.4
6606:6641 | 0.02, 24.7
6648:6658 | 0.04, 24.3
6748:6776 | 0.04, 24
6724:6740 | 0.03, 24.3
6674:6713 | 0.02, 24.6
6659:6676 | 0.03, 24.4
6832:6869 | 0.03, 23.9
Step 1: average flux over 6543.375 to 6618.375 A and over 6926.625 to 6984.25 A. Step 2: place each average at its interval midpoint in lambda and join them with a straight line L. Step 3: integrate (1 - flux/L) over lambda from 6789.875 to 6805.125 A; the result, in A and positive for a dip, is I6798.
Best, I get 0.2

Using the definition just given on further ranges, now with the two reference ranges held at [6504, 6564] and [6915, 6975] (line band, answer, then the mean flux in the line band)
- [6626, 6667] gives 0.45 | 24.6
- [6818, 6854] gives 1.12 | 23.8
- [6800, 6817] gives 0.18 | 24.4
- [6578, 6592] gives -0.76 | 26.3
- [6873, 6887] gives 0.25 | 24.1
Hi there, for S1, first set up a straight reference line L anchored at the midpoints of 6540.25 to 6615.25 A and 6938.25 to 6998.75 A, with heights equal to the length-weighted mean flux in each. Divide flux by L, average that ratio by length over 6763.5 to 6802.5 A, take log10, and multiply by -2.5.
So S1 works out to 0.02 mag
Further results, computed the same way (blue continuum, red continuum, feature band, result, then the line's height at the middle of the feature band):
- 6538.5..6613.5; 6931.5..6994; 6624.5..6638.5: 0.024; 25.1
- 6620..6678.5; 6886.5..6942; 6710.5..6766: 0.024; 24.6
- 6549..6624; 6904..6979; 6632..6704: 0.017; 24.9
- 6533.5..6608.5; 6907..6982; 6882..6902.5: -0.029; 24.6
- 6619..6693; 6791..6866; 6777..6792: -0.040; 24.2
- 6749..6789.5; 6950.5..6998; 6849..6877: 0.009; 24.6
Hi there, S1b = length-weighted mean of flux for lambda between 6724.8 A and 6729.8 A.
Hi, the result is 23.7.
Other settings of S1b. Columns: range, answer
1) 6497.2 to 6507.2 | 23.6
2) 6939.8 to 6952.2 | 24.5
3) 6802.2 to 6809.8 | 24.2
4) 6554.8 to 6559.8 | 24.2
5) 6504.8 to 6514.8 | 24.6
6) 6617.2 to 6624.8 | 24.9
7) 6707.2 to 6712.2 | 24.7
